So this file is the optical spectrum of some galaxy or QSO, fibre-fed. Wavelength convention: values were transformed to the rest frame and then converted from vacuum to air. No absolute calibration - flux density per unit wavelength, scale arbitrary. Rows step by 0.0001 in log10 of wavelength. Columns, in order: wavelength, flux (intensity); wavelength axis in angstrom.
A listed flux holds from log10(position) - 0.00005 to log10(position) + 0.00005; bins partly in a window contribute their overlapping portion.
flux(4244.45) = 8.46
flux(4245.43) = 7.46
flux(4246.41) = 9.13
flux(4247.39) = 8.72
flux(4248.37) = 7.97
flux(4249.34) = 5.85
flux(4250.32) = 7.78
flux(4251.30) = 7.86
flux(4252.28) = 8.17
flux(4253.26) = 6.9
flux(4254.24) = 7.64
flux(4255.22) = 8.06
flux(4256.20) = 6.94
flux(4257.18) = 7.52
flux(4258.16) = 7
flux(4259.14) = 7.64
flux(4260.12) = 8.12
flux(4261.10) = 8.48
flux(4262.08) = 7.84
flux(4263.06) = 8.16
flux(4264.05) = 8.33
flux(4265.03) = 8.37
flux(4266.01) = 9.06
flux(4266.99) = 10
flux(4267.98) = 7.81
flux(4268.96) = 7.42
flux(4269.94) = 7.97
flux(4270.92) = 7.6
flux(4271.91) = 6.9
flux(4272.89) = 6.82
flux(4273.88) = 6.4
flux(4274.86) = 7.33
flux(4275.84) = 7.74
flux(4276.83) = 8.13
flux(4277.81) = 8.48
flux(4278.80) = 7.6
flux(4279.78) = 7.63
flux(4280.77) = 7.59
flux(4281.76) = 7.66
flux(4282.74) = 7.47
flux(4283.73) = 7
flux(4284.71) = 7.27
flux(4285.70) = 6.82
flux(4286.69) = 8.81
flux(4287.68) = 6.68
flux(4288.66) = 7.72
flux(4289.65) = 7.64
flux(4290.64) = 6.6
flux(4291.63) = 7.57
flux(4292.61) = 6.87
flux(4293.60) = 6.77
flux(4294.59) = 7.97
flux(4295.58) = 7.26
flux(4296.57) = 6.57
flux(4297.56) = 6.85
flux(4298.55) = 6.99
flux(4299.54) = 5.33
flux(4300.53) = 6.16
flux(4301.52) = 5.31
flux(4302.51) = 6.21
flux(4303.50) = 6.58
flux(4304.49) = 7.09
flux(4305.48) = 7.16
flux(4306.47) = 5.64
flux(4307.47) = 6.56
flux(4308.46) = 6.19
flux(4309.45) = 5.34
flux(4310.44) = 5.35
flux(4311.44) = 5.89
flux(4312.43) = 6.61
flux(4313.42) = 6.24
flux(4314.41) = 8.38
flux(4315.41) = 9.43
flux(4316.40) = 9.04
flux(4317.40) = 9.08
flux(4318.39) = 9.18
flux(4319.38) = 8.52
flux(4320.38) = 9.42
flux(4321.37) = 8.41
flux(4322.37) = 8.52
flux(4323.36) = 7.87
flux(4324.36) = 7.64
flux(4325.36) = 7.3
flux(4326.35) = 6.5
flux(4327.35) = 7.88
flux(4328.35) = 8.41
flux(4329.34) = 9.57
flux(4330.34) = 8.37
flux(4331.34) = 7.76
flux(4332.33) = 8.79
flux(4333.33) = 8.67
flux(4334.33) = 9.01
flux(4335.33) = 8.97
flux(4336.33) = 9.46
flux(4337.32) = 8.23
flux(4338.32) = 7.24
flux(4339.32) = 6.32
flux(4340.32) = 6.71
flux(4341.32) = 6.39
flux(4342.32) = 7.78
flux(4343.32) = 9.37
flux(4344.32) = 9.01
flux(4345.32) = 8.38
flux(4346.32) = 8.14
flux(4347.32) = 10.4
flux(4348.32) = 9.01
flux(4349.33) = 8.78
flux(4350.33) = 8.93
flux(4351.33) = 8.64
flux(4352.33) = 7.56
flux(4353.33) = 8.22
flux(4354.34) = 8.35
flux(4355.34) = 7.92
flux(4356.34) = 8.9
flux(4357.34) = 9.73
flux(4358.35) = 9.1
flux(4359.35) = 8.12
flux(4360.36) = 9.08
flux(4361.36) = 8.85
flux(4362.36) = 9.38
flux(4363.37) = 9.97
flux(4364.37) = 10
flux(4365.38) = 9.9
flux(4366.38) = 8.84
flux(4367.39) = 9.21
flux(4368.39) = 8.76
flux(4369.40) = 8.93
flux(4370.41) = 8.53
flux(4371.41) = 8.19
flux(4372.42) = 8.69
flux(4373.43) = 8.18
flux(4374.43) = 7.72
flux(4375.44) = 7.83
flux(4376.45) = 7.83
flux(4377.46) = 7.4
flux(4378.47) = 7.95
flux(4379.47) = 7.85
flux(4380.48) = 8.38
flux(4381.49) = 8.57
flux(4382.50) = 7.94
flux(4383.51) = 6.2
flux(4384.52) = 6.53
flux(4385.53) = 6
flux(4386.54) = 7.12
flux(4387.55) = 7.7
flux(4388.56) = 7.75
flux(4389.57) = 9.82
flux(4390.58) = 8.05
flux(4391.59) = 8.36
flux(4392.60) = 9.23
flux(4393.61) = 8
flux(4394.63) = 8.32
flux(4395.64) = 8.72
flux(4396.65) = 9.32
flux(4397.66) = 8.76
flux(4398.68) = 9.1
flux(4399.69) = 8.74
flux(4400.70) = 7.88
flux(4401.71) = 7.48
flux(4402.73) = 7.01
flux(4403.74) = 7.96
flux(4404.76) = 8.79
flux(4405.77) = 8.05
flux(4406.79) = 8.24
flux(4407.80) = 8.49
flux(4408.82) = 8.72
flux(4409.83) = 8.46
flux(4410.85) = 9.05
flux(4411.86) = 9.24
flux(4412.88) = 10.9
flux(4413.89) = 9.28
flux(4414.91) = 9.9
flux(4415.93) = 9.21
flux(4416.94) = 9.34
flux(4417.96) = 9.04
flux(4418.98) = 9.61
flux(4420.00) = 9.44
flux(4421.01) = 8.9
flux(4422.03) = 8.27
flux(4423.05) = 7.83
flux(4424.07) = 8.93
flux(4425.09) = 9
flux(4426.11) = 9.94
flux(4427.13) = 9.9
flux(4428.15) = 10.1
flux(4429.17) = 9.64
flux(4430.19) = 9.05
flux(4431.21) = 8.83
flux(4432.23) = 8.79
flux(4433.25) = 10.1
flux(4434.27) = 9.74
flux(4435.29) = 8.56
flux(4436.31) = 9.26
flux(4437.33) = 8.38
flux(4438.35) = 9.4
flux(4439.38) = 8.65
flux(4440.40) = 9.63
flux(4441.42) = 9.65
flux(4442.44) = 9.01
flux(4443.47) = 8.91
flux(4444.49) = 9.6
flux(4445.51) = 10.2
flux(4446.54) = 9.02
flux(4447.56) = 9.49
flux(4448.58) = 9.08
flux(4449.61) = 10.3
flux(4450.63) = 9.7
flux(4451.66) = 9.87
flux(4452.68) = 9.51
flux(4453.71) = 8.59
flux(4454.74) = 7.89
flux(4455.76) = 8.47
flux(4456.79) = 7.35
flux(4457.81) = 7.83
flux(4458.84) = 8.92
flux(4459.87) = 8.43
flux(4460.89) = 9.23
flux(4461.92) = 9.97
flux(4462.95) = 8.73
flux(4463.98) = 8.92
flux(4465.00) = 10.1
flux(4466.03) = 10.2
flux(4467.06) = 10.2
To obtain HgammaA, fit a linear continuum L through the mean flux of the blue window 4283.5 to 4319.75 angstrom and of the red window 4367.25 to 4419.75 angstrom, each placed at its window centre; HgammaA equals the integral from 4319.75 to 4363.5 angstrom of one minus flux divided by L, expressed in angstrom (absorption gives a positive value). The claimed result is -4.5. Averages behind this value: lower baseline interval 7.04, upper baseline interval 8.39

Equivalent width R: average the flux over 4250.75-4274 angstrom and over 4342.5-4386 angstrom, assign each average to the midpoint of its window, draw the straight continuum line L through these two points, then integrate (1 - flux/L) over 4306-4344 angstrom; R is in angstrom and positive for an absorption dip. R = 2.0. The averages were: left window 7.81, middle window 7.8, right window 8.49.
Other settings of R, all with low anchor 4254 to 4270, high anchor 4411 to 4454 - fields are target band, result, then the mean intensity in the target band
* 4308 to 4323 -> 1.30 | 7.72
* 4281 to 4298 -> 1.99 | 7.27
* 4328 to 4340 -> 0.28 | 8.38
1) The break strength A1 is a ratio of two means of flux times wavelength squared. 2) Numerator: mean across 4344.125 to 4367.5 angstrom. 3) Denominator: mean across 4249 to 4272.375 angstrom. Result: 1.19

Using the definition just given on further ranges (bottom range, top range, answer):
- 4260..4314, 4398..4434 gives 1.32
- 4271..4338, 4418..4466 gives 1.30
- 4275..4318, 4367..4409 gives 1.20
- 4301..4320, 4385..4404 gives 1.20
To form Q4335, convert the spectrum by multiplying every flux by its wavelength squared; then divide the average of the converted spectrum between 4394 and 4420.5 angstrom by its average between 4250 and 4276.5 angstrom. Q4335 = 1.21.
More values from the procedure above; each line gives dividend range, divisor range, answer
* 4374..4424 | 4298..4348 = 1.13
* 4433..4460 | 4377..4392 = 1.21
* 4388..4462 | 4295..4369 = 1.17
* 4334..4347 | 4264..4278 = 1.06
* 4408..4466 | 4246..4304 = 1.32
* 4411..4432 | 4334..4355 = 1.16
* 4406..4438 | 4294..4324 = 1.34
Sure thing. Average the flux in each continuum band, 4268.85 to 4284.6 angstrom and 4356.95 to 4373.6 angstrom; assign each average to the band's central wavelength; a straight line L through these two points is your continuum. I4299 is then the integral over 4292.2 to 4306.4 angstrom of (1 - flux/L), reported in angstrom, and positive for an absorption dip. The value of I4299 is 2.3 angstrom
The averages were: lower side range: 7.48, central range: 6.62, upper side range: 9.04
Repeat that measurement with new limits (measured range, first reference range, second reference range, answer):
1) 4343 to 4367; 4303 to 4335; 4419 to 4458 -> -2.4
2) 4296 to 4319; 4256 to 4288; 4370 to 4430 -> 3.2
